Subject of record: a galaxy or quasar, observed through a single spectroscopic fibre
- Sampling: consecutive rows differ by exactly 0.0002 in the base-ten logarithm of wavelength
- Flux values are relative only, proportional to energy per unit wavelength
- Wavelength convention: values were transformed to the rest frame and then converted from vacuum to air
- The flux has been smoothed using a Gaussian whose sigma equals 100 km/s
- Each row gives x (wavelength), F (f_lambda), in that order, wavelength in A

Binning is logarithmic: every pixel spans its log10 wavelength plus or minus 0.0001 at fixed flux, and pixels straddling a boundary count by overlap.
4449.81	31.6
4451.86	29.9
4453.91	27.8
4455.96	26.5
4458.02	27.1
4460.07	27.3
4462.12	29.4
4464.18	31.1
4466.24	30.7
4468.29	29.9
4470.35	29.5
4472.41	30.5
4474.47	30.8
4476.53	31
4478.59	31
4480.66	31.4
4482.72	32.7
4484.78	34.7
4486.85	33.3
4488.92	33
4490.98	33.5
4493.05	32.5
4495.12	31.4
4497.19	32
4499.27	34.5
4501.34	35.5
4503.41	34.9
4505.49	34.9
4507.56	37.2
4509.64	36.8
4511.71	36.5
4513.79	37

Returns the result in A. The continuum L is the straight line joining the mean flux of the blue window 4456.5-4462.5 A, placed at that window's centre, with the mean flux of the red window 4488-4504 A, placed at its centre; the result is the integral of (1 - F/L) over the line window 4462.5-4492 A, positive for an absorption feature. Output -1.1 A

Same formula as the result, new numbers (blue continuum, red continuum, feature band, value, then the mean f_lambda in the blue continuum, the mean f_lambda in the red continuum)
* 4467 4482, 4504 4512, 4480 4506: 0.2 A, 30.6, 36.3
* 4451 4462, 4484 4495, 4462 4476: -0.2 A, 27.8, 33.2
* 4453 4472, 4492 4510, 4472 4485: -0.2 A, 28.9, 34.3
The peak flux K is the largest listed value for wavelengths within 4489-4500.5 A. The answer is 34.5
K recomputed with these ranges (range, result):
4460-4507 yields 35.5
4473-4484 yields 32.7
